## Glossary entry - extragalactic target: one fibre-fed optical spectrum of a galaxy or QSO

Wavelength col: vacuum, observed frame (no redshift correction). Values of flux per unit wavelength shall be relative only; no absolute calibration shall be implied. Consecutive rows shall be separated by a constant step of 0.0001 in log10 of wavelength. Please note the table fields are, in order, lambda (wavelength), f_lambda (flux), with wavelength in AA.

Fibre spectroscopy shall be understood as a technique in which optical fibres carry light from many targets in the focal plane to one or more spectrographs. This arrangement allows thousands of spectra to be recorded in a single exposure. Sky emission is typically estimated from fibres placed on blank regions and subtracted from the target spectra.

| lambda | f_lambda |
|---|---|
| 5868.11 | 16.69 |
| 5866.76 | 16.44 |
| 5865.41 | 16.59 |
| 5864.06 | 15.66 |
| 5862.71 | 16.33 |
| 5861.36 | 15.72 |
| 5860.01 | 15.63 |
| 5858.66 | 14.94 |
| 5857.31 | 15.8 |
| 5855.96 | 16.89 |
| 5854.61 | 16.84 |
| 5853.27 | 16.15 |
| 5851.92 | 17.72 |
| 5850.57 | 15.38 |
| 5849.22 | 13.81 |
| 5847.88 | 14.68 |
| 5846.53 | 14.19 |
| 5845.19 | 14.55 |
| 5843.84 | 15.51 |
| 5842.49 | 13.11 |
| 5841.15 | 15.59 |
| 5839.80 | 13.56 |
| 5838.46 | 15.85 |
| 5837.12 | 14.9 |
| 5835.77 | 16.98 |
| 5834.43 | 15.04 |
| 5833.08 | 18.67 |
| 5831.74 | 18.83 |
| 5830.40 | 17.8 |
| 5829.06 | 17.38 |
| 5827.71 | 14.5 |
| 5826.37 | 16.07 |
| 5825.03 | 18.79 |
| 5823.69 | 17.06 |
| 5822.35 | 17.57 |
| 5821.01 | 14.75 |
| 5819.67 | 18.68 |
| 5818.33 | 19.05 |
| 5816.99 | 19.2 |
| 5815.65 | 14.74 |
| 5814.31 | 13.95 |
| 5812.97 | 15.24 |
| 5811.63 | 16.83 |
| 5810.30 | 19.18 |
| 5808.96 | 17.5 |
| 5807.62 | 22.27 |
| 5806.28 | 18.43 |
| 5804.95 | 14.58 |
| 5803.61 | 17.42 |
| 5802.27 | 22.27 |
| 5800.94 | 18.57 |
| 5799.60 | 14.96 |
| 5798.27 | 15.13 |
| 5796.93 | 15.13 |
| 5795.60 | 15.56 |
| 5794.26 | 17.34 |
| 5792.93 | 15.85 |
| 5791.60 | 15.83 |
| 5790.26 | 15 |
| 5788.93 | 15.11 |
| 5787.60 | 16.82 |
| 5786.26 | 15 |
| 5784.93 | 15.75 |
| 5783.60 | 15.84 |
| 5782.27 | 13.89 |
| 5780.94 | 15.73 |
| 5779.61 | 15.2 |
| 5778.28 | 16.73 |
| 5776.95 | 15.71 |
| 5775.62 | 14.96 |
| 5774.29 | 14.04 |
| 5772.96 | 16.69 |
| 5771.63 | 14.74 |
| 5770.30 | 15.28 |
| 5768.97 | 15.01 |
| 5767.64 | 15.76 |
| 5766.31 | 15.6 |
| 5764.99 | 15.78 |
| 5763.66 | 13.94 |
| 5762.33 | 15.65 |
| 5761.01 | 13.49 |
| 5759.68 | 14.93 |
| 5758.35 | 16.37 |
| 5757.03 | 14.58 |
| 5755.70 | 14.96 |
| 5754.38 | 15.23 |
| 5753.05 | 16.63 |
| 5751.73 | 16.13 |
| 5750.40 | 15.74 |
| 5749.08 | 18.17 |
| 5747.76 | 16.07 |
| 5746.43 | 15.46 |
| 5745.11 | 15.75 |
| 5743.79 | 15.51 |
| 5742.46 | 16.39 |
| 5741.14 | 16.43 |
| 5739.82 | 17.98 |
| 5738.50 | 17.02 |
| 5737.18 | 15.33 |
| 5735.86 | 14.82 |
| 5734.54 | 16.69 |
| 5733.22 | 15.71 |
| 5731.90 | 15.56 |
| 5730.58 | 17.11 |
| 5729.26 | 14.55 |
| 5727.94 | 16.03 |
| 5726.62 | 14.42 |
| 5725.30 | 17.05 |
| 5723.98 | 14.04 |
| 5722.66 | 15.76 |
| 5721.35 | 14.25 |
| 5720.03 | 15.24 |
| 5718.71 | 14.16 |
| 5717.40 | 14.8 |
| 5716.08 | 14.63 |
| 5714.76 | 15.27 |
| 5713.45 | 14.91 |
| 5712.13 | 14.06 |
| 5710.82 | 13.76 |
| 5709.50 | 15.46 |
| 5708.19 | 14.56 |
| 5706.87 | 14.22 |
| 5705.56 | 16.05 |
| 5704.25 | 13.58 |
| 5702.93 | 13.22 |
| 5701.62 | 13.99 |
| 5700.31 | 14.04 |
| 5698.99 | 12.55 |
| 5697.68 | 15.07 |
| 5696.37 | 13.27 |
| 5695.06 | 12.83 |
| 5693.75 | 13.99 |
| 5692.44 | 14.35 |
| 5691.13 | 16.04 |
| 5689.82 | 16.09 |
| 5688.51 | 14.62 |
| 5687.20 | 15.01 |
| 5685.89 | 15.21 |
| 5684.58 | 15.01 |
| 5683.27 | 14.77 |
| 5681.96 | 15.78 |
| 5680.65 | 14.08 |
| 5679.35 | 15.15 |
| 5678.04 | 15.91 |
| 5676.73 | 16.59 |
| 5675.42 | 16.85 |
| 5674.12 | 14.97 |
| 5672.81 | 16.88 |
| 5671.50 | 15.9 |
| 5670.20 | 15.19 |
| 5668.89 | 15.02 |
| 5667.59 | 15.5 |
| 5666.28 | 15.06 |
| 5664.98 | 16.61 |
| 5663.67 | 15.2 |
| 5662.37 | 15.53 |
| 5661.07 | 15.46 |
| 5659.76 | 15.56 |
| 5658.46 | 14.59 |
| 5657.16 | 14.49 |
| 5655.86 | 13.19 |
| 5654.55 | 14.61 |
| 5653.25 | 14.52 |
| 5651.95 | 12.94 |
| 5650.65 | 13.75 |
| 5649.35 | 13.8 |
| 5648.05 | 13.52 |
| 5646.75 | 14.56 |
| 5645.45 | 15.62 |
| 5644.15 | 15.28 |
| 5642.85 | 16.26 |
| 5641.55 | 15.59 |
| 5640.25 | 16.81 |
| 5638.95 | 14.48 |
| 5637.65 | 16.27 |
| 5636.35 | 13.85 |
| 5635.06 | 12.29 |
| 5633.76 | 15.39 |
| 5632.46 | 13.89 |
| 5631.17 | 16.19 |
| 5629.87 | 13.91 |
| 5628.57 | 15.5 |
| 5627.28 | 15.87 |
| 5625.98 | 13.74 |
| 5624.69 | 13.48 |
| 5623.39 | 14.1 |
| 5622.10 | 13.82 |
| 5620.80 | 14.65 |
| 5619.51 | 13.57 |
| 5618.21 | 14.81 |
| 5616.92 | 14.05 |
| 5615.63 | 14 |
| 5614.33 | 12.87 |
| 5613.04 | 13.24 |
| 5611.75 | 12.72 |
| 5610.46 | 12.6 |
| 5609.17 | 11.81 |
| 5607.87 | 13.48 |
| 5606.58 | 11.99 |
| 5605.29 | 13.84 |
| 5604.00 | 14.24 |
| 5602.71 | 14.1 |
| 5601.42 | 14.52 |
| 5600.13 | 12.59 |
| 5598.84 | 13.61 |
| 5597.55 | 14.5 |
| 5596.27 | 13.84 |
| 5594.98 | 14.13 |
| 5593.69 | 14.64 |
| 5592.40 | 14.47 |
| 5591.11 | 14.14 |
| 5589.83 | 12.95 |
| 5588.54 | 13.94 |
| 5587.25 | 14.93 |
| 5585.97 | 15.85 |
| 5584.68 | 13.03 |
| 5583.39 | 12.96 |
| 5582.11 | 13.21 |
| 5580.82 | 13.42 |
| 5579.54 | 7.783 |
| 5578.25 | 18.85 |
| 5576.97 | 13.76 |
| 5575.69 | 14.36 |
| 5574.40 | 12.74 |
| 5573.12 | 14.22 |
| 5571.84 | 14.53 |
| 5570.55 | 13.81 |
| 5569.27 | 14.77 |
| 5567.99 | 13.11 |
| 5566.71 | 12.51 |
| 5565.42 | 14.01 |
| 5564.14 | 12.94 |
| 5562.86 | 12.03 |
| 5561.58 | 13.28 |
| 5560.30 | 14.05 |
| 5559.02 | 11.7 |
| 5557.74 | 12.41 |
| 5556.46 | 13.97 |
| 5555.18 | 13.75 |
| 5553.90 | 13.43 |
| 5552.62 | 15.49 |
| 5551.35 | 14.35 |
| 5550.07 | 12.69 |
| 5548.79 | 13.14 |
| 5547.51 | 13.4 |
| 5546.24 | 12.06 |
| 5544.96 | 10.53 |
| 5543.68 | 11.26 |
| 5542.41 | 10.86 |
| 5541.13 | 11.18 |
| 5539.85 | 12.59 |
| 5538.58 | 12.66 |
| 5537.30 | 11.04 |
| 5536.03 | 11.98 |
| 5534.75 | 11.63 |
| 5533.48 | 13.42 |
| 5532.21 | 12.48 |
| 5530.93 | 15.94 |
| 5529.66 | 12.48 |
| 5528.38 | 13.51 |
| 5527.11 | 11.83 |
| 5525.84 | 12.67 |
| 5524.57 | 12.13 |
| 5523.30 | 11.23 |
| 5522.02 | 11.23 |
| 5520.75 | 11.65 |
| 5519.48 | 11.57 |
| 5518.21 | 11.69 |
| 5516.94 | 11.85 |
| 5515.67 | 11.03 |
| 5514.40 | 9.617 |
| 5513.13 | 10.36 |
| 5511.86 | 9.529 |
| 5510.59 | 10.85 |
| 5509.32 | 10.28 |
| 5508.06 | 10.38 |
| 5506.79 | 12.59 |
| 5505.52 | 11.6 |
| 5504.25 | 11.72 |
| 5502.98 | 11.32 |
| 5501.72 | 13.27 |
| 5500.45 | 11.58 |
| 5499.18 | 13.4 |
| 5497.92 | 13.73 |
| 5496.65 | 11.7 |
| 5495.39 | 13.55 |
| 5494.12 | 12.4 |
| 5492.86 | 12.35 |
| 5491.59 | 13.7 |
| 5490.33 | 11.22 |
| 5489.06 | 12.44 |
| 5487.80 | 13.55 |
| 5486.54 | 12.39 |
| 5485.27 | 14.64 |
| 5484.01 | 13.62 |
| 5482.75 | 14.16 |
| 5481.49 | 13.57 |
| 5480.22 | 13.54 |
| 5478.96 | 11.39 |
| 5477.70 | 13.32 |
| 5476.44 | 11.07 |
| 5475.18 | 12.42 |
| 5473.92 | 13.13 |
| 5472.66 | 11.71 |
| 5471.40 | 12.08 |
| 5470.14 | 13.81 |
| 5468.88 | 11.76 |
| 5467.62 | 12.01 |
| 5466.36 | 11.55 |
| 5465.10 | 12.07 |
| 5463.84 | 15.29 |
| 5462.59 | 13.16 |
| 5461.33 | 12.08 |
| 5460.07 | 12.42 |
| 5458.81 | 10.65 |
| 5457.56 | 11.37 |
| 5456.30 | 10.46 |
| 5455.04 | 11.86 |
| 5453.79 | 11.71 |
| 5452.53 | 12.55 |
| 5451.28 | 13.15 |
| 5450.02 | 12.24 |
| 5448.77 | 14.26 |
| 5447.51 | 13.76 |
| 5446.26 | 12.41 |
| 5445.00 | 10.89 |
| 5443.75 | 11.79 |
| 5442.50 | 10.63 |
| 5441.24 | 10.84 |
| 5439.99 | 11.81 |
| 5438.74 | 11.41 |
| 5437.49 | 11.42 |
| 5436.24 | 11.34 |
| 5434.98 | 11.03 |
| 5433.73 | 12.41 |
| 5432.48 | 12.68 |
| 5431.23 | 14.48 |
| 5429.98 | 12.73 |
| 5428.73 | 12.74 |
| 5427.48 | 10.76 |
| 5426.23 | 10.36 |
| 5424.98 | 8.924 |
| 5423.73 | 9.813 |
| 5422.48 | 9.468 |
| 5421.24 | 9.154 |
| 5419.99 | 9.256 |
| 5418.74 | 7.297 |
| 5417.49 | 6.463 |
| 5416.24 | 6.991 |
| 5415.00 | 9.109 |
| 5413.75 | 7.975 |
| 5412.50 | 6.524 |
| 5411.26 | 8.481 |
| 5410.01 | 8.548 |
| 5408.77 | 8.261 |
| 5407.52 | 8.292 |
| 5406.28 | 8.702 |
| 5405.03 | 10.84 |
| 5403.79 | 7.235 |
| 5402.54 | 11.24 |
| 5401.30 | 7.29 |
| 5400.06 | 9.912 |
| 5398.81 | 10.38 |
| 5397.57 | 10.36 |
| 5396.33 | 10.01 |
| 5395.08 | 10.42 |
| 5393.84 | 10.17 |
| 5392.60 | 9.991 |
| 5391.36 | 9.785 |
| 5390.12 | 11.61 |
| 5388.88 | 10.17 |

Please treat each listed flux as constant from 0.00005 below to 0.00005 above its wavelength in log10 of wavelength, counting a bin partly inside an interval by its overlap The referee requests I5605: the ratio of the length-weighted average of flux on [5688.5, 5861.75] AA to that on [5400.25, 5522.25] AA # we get 1.38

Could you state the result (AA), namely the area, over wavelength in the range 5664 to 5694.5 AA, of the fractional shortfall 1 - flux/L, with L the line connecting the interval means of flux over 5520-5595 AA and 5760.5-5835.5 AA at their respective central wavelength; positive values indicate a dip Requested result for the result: -1.36 AA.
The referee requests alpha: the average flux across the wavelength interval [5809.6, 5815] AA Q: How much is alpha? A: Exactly 16.3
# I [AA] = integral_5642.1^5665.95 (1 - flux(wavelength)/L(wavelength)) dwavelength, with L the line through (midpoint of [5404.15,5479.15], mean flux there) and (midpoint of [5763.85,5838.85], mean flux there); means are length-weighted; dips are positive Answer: -0.9 AA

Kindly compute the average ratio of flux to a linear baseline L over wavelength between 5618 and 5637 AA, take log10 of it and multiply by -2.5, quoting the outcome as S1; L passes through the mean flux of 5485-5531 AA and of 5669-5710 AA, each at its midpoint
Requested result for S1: -0.03 mag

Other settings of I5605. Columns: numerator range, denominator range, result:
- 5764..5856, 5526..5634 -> 1.20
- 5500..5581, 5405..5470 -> 1.14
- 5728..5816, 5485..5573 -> 1.29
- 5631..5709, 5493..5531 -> 1.25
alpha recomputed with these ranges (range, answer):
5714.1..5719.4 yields 14.7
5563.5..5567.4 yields 13.1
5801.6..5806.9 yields 18.2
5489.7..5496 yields 12.6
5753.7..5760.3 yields 15.2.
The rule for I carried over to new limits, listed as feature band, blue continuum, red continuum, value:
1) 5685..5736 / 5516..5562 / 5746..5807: 0.36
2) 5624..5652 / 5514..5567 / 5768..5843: -1.65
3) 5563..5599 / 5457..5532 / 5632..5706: -0.68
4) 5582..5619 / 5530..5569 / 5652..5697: 0.10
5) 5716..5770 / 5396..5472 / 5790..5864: -1.31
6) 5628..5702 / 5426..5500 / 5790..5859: -1.19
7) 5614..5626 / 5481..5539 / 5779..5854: -0.23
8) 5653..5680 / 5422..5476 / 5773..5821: -1.10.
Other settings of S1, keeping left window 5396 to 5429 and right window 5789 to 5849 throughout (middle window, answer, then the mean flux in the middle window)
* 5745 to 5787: 0.00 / 15.5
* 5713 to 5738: -0.04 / 15.3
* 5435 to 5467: -0.23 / 12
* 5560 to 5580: -0.14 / 13.6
